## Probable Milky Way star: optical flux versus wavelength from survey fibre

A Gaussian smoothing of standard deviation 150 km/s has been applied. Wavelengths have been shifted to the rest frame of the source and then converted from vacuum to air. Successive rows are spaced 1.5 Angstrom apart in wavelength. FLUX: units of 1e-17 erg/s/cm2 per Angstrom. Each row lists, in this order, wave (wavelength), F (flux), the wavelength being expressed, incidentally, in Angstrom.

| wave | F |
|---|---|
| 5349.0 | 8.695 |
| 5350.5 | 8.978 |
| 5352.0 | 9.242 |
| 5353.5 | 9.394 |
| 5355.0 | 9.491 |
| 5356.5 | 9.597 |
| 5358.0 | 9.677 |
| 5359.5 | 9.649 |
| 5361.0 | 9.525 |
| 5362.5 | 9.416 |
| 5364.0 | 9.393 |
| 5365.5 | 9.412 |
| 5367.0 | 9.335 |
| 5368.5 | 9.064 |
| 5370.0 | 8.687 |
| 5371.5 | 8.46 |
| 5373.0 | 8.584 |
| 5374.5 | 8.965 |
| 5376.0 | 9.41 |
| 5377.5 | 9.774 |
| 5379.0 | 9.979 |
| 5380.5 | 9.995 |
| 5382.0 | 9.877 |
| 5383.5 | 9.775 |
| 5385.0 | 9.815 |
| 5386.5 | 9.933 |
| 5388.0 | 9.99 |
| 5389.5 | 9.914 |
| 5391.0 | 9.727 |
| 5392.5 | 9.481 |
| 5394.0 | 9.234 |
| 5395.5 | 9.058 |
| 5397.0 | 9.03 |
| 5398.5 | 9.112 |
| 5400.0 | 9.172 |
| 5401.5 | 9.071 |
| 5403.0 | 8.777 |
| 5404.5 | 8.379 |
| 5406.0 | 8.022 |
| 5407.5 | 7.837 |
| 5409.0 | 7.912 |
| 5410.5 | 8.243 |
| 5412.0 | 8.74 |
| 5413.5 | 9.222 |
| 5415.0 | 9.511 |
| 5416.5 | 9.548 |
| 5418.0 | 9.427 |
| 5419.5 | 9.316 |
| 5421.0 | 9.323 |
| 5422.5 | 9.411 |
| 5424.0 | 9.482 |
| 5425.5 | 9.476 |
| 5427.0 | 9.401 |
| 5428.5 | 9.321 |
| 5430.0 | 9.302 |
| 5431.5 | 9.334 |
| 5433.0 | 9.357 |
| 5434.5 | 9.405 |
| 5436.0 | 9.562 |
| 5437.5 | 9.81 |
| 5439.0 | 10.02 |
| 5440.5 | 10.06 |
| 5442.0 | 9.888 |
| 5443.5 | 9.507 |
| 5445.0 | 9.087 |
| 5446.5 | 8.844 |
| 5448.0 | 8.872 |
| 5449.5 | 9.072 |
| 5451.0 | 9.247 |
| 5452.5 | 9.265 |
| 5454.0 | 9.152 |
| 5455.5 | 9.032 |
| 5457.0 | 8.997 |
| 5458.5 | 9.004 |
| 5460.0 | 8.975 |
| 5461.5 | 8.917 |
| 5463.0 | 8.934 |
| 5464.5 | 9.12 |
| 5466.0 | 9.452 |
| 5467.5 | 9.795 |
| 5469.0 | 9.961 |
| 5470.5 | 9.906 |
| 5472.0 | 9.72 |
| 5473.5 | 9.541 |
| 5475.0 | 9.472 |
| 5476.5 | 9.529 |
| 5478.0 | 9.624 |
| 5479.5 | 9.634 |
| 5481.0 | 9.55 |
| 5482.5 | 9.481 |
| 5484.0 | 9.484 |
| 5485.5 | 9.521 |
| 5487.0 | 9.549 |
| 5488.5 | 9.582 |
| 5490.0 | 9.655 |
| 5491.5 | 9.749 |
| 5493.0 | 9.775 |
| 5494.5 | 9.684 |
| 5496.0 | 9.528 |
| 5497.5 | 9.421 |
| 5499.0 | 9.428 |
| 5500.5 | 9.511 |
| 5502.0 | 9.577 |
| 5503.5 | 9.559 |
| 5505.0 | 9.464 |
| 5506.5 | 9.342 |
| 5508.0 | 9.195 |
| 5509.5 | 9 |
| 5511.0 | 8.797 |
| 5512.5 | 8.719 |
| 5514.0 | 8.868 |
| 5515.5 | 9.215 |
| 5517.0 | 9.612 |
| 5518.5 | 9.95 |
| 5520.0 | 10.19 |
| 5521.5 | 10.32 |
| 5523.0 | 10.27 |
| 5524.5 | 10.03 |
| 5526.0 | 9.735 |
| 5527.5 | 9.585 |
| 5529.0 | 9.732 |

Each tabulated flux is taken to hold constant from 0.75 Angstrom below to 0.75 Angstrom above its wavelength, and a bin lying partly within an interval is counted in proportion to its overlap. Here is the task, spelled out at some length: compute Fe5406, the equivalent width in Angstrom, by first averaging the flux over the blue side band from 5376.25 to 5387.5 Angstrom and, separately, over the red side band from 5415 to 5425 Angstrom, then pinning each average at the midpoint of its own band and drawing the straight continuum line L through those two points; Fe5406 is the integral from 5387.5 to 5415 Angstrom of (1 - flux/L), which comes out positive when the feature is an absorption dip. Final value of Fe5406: 1.99 Angstrom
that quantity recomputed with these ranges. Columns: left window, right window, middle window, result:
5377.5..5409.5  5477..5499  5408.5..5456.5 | 0.5 Angstrom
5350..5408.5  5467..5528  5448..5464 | 0.7 Angstrom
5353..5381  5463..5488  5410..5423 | 0.3 Angstrom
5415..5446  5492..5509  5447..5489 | 0.6 Angstrom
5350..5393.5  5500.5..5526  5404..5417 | 1.2 Angstrom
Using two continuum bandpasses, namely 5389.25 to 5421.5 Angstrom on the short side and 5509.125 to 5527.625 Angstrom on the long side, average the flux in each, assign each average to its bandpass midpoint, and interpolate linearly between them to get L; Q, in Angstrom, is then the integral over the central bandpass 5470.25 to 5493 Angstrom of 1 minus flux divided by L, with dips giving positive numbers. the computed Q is -0.5 Angstrom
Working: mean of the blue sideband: 8.99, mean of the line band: 9.6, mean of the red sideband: 9.57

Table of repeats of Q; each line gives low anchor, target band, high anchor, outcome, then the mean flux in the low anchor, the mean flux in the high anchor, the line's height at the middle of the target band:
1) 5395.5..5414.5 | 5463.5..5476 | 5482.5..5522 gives -0.5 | 8.66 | 9.48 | 9.21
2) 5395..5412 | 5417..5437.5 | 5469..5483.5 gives -1.1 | 8.6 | 9.62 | 8.93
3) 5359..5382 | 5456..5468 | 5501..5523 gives 0.3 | 9.32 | 9.45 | 9.4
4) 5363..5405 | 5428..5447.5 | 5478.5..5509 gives -0.1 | 9.34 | 9.53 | 9.43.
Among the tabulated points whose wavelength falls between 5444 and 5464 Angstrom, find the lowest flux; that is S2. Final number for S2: 8.844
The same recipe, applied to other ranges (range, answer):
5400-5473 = 7.837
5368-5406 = 8.022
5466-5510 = 9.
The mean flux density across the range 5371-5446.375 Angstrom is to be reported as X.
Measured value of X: 9.3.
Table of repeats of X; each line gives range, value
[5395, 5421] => 8.86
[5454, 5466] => 9.04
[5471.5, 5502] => 9.57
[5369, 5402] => 9.41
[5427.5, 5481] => 9.39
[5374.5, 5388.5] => 9.79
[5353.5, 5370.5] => 9.4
